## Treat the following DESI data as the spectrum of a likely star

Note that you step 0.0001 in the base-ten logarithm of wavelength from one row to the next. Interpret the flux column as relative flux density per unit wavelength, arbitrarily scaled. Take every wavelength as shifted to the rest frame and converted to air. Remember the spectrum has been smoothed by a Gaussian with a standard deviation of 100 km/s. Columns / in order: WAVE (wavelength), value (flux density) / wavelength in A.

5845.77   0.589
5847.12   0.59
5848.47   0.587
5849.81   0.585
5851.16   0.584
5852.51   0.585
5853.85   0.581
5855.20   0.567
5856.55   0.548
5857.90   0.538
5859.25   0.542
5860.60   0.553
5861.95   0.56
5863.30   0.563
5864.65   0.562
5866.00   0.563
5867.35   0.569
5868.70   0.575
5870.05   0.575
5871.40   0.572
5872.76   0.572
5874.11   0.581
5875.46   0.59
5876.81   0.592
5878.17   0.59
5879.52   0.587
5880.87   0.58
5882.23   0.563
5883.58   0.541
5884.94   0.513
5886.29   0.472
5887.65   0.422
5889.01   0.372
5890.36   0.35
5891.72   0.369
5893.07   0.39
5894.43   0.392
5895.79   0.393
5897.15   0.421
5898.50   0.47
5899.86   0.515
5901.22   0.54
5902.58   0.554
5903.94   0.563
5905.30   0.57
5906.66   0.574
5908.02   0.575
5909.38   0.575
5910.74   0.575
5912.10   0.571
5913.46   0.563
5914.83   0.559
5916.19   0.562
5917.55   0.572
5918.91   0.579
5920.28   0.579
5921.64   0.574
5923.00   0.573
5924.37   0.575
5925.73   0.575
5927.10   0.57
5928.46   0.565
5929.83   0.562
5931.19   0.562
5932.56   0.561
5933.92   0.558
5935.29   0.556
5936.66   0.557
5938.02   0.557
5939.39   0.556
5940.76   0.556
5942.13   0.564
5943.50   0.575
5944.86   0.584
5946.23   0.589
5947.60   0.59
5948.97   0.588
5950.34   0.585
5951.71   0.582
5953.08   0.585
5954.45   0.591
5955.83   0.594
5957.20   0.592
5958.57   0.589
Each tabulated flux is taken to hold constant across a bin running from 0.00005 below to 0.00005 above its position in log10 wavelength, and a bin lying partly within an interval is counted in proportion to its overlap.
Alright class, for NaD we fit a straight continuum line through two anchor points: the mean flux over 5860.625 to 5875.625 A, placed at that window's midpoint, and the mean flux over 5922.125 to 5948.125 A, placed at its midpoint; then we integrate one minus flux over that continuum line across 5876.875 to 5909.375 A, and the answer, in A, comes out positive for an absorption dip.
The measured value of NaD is 4.2 A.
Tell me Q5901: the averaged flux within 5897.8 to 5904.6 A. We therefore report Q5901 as 0.528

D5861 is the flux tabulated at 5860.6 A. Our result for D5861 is 0.553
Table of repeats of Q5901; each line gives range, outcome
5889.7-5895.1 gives 0.375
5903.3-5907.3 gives 0.569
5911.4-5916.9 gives 0.564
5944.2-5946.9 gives 0.586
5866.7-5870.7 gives 0.573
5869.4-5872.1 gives 0.572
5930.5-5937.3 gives 0.559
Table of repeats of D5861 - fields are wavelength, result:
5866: 0.563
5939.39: 0.556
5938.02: 0.557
